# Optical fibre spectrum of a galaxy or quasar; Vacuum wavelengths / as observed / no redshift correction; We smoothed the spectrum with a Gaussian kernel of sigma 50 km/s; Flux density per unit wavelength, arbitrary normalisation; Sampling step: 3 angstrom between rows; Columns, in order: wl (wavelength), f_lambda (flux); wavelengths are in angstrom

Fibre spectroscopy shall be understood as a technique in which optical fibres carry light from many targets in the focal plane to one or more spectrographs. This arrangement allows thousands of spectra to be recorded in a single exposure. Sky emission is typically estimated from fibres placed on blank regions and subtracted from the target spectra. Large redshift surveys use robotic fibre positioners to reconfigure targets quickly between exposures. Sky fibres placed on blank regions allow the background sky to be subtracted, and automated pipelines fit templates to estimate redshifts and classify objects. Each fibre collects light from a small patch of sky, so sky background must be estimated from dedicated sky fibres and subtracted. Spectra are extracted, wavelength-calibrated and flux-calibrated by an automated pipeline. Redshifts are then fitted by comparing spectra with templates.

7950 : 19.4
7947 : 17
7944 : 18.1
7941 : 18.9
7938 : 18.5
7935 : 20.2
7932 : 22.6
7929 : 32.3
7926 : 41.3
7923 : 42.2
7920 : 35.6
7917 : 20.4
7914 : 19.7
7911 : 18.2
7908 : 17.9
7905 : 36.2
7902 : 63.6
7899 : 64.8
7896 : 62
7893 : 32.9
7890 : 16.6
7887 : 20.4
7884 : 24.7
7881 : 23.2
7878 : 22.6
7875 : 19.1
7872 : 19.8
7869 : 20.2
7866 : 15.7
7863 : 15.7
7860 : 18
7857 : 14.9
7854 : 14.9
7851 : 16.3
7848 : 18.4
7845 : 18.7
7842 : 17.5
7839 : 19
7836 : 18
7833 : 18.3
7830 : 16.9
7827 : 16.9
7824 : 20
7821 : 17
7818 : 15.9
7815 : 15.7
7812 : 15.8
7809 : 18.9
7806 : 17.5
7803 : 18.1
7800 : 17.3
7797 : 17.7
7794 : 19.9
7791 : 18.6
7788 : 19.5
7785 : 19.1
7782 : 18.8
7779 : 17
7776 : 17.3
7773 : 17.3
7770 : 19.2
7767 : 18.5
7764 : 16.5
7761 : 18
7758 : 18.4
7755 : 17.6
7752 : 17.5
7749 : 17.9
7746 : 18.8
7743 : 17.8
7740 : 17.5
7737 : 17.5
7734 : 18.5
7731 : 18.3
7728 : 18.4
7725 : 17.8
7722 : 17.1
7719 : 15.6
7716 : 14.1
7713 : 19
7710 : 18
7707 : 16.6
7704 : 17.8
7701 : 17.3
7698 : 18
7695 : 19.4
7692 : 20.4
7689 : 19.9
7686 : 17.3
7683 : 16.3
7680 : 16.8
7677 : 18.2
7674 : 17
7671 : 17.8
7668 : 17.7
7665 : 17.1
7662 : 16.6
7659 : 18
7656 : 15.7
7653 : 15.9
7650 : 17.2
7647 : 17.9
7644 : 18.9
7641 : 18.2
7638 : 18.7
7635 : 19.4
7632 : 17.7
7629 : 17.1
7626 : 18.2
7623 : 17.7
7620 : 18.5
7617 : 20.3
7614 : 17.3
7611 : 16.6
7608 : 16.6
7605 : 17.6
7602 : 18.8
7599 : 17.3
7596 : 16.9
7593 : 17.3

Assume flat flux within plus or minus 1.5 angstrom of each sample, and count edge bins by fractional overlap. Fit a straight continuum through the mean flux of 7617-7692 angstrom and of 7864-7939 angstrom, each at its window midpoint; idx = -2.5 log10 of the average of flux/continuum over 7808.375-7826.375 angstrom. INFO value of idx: 0.42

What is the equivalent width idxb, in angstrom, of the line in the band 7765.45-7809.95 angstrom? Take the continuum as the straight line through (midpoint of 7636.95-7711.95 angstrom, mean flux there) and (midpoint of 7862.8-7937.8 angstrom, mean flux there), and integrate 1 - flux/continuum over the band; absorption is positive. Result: 9.74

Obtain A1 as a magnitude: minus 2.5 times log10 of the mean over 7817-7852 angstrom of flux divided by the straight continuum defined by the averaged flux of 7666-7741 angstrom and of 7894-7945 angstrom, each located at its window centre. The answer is 0.44 mag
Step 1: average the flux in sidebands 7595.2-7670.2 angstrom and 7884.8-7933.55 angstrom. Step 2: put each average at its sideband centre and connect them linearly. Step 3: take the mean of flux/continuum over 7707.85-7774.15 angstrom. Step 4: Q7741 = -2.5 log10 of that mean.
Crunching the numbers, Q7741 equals 0.334 mag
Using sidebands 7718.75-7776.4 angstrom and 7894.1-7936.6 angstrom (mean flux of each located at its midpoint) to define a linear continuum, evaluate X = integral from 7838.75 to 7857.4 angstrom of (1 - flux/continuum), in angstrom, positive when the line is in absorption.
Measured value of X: 7.4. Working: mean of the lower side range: 17.8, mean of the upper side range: 35.4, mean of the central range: 17.1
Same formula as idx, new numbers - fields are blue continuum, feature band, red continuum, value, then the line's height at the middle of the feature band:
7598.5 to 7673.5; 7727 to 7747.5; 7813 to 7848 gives -0.03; 17.7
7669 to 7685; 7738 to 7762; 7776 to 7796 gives 0.02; 18.2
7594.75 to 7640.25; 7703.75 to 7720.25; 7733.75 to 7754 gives 0.07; 17.9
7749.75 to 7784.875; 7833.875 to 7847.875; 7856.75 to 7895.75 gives 0.12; 20.5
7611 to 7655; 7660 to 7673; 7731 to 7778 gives 0.04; 18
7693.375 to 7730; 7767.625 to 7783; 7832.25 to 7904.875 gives 0.15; 20.5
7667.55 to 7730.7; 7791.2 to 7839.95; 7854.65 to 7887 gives 0.06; 18.8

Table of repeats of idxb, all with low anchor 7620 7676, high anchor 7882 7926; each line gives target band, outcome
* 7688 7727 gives 6.6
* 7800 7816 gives 6.1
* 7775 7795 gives 5.9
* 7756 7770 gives 3.9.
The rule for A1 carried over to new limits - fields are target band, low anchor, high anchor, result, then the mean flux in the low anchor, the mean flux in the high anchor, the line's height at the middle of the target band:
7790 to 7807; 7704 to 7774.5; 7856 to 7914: 0.19 mag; 17.7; 27.6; 21.7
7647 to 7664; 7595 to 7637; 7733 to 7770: 0.07 mag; 17.9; 17.9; 17.9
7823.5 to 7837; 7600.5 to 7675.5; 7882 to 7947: 0.43 mag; 17.7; 30.4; 26.6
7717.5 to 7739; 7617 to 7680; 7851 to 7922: 0.18 mag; 17.7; 26.7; 20.7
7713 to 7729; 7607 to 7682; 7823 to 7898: 0.13 mag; 17.6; 21.1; 18.9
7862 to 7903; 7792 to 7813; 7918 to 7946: -0.23 mag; 18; 27.4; 23.8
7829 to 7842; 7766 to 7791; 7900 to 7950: 0.22 mag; 18.4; 27.8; 22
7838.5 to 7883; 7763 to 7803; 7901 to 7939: 0.33 mag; 18.2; 29.6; 24.7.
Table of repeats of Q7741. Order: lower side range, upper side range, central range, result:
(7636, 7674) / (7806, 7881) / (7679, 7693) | -0.035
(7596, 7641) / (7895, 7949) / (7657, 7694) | 0.154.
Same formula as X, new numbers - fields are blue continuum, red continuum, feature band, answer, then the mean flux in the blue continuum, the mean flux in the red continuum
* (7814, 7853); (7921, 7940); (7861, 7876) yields 2.6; 17.6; 29.4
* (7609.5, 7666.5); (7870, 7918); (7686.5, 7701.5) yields 1.1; 17.7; 30.1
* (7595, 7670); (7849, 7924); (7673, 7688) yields 1.7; 17.7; 26.9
